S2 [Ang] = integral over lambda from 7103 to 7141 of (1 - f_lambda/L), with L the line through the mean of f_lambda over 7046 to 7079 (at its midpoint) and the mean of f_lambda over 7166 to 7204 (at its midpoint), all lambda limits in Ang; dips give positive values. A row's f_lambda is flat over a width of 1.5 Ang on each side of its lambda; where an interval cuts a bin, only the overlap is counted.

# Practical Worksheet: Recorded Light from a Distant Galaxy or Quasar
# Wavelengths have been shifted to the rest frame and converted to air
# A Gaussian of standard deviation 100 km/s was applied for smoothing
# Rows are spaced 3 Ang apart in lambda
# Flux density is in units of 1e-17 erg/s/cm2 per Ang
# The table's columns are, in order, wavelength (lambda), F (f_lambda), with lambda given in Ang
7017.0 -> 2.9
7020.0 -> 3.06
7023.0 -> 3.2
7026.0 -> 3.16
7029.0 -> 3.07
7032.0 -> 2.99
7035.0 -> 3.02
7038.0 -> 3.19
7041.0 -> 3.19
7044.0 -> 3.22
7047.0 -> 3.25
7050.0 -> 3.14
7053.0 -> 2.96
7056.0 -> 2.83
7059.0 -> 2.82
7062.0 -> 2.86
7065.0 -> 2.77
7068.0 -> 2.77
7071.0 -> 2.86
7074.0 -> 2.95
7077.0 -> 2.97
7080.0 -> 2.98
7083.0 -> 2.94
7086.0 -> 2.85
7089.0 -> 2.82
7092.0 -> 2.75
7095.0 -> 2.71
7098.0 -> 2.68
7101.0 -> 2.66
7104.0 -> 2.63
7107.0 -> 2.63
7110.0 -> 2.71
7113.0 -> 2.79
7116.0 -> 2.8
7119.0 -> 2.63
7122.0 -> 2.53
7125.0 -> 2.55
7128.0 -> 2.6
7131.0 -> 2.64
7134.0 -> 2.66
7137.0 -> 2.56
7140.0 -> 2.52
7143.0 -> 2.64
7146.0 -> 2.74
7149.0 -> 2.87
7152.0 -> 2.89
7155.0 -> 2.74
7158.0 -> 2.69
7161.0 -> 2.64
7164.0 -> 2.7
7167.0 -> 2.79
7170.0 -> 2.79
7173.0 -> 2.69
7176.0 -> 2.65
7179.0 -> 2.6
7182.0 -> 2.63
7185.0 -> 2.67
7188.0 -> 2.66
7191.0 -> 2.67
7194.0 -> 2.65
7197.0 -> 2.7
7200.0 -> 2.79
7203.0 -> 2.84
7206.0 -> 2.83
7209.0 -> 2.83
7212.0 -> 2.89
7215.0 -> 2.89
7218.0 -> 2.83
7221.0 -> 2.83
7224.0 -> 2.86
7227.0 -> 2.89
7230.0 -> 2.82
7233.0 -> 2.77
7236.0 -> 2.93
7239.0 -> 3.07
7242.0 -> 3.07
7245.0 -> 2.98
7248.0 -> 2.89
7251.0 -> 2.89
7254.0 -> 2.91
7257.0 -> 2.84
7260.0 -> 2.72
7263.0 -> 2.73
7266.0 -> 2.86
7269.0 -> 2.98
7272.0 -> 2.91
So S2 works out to 2.4 Ang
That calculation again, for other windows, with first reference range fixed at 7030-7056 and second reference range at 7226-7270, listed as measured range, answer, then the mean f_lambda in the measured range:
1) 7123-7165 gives 4.55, 2.67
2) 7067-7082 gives 0.77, 2.91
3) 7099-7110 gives 1.40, 2.65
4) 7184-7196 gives 1.16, 2.66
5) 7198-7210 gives 0.48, 2.82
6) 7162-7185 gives 2.14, 2.69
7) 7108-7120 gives 1.17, 2.73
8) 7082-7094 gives 0.88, 2.83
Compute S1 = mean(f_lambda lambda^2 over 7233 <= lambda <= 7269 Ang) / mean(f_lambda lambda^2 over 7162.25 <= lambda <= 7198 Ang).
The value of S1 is 1.1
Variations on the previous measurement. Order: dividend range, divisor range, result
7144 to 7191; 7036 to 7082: 0.94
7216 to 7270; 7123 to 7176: 1.10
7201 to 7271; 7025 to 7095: 1.02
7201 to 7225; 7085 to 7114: 1.08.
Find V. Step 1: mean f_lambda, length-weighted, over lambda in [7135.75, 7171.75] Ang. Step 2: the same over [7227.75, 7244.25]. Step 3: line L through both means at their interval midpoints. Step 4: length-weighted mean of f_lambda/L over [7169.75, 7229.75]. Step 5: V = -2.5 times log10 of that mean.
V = 0.03 mag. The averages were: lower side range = 2.72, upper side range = 2.93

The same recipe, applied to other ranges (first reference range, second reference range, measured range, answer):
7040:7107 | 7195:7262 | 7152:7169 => 0.055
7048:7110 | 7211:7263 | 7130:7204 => 0.064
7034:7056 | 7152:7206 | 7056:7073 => 0.088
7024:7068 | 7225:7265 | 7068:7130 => 0.090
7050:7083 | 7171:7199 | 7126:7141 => 0.067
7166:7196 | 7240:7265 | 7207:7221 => -0.032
